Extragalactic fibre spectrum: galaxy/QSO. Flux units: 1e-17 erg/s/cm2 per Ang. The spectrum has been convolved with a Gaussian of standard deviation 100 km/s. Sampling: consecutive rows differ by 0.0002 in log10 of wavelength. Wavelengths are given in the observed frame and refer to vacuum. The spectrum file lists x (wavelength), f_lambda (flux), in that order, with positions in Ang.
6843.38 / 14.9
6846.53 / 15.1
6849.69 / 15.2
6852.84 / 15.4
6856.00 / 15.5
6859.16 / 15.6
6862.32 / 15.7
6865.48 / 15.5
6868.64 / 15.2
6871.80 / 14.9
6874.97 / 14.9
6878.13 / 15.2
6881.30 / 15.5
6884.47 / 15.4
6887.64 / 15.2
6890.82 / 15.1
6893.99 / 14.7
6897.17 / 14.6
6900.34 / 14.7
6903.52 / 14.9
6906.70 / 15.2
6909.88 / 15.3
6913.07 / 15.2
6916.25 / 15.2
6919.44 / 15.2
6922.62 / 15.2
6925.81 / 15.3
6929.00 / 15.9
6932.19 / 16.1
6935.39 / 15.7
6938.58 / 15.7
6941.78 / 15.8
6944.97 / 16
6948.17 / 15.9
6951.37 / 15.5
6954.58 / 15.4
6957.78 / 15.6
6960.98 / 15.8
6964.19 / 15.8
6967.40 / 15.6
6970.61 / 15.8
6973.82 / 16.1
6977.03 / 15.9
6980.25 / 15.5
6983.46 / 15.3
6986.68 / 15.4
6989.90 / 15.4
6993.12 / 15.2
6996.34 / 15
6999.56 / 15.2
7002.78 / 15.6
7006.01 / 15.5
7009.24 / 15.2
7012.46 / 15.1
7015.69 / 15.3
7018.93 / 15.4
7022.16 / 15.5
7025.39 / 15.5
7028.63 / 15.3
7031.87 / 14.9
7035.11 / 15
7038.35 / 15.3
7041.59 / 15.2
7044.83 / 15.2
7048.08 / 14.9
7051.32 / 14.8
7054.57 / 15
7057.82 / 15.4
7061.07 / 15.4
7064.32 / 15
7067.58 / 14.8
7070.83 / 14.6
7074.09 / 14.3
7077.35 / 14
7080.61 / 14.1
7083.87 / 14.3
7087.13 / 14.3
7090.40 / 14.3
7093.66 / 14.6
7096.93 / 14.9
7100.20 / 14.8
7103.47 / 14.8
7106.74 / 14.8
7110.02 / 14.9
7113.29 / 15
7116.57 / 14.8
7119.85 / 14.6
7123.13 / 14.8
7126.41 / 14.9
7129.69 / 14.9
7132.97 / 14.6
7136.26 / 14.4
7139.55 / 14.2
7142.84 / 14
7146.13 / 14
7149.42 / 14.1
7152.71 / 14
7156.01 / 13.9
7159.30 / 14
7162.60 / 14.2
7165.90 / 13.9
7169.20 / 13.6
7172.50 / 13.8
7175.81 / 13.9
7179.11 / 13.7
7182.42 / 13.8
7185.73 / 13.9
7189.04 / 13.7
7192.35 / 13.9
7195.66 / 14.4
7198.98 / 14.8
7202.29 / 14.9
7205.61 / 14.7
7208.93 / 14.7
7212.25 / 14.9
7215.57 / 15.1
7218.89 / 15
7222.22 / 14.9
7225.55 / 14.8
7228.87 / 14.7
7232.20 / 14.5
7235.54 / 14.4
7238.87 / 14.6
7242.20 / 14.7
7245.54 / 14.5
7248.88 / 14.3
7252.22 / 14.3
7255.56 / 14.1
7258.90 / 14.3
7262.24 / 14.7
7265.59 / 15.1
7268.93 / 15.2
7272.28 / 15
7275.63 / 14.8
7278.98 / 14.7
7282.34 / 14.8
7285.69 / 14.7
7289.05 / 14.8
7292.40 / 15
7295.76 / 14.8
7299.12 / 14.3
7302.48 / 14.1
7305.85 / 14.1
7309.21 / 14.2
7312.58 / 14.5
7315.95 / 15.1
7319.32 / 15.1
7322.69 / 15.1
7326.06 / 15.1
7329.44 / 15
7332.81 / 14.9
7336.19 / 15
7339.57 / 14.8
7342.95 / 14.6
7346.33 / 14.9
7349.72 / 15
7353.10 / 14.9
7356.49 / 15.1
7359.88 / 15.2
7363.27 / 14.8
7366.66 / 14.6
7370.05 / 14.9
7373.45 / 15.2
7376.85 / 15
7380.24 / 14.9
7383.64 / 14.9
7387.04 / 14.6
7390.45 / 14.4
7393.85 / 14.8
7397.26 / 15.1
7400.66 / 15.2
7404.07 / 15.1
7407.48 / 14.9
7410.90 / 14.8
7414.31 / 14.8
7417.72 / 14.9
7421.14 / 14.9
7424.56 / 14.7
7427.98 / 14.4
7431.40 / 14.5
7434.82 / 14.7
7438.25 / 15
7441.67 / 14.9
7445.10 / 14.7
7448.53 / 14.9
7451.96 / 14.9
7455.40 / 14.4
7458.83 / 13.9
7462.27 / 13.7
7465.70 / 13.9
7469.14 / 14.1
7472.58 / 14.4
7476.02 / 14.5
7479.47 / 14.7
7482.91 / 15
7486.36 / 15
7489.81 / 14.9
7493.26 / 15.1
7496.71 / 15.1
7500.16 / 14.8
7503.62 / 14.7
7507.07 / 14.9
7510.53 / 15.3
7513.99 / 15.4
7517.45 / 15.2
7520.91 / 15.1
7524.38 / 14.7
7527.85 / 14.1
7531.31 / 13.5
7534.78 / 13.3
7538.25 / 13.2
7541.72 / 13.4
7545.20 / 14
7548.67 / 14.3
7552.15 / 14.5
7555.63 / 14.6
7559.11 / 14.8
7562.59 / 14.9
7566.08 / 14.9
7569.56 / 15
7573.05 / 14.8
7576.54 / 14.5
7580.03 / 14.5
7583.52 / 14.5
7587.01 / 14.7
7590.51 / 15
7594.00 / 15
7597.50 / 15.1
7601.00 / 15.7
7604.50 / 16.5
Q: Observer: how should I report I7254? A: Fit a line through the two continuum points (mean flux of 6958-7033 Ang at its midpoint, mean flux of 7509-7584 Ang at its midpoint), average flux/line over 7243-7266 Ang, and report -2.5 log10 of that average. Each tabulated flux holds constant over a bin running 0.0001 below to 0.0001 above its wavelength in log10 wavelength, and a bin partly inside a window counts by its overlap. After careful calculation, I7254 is 0.04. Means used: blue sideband 15.5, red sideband 14.5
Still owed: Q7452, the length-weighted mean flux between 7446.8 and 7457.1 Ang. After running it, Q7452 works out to 14.7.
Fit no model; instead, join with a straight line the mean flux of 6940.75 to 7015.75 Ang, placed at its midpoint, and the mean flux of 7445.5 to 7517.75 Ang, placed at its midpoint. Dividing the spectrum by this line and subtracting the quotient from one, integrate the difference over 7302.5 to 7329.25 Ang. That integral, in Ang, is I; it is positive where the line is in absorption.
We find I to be 0.5 Ang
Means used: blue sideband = 15.5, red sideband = 14.7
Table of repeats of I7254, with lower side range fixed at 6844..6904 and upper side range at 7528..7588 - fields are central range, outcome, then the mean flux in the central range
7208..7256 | 0.01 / 14.6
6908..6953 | -0.03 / 15.6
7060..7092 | 0.03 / 14.5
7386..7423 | -0.03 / 14.9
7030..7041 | -0.01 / 15.1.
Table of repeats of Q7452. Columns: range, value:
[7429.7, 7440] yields 14.7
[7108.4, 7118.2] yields 14.9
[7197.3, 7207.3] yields 14.8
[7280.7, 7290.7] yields 14.8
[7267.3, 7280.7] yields 14.9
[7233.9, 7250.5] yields 14.5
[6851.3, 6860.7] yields 15.5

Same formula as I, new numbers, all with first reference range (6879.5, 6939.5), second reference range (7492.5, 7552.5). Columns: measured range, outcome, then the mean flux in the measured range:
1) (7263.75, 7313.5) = 0.32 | 14.7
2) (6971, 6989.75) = -0.57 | 15.6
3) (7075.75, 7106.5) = 1.14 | 14.5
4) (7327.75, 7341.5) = -0.19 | 14.9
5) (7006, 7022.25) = -0.19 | 15.3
